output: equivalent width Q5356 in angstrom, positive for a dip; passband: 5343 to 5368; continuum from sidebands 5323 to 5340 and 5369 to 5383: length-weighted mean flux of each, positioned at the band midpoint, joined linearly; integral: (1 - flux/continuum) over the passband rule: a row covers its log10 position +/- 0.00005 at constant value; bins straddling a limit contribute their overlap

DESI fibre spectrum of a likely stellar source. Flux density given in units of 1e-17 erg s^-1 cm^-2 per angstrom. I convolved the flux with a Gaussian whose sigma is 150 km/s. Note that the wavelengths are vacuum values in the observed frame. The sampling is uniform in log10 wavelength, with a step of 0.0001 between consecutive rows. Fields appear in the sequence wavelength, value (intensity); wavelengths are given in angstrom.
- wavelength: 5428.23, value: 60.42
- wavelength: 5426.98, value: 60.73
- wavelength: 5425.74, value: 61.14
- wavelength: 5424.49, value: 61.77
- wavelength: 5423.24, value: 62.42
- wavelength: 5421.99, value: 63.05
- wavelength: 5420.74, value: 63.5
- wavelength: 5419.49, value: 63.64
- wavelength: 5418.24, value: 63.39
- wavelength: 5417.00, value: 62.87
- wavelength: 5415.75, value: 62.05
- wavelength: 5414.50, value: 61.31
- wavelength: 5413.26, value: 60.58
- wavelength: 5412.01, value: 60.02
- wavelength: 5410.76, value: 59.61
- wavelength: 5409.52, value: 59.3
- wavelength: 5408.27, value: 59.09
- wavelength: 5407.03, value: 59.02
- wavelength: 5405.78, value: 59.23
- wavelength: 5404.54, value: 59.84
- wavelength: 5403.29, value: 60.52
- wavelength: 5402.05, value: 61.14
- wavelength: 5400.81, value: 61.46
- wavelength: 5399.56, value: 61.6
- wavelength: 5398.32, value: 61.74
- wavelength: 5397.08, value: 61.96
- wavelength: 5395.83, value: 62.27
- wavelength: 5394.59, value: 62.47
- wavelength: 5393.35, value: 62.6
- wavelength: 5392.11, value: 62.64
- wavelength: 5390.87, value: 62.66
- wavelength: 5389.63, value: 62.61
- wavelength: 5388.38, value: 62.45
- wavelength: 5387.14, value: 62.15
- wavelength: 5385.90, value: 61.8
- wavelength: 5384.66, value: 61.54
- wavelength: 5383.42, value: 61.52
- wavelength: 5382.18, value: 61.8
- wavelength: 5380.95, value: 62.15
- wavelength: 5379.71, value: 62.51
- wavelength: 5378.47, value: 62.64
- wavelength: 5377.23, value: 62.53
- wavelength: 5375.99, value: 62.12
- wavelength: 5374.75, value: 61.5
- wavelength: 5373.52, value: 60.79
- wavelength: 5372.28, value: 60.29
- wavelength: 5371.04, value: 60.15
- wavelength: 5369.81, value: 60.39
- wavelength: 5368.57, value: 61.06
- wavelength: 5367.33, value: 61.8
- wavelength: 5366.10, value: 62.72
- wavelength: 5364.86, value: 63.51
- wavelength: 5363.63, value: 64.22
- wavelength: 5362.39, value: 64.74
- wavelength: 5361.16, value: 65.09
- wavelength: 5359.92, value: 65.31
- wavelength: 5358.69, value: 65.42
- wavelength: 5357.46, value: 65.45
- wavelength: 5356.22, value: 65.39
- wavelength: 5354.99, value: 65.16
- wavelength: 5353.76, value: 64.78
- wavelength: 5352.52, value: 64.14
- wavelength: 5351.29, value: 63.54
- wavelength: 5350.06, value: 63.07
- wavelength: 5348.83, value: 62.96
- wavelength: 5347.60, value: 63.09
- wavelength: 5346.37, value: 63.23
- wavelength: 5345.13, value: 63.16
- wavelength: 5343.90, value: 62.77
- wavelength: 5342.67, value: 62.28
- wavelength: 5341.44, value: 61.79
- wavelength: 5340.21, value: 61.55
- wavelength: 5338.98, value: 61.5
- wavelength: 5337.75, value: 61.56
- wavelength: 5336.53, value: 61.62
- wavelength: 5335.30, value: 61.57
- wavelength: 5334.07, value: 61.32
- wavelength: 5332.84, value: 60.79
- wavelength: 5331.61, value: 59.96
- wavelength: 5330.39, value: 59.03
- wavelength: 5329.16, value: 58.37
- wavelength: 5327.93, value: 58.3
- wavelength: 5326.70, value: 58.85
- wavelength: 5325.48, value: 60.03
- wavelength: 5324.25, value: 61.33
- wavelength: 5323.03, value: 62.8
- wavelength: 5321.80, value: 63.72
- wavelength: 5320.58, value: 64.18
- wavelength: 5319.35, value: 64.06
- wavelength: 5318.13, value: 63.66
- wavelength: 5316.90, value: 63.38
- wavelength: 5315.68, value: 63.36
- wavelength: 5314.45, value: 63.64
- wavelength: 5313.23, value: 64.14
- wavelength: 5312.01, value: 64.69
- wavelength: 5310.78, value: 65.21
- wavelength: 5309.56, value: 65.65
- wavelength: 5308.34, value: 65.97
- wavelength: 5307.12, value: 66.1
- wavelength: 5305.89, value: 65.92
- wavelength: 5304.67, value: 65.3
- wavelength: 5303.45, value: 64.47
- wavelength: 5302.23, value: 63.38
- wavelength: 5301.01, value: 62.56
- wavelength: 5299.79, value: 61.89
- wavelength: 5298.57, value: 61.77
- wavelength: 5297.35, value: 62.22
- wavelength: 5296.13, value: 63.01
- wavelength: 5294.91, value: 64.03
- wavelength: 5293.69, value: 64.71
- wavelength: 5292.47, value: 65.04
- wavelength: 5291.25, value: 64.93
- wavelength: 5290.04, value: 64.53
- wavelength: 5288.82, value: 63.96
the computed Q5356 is -1.2 angstrom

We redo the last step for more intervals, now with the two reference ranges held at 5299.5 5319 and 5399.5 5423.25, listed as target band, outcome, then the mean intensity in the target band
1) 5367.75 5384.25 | 0.2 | 61.5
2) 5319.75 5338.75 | 0.8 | 61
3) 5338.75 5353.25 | 0.1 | 62.8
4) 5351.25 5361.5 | -0.3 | 65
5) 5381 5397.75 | -0.1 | 62.2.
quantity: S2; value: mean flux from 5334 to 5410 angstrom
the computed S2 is 62.3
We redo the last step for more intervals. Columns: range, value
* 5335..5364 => 63.5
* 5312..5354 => 62.2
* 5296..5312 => 64.2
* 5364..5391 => 61.9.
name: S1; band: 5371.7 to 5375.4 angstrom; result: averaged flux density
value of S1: 60.9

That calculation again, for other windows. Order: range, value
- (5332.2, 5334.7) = 60.9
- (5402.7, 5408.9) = 59.5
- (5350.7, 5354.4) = 64.1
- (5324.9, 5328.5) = 59.1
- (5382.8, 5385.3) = 61.5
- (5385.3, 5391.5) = 62.3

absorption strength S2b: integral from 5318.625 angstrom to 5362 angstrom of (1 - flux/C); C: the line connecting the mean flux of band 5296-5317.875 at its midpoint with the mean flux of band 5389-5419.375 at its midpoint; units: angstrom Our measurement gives 0.4 angstrom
